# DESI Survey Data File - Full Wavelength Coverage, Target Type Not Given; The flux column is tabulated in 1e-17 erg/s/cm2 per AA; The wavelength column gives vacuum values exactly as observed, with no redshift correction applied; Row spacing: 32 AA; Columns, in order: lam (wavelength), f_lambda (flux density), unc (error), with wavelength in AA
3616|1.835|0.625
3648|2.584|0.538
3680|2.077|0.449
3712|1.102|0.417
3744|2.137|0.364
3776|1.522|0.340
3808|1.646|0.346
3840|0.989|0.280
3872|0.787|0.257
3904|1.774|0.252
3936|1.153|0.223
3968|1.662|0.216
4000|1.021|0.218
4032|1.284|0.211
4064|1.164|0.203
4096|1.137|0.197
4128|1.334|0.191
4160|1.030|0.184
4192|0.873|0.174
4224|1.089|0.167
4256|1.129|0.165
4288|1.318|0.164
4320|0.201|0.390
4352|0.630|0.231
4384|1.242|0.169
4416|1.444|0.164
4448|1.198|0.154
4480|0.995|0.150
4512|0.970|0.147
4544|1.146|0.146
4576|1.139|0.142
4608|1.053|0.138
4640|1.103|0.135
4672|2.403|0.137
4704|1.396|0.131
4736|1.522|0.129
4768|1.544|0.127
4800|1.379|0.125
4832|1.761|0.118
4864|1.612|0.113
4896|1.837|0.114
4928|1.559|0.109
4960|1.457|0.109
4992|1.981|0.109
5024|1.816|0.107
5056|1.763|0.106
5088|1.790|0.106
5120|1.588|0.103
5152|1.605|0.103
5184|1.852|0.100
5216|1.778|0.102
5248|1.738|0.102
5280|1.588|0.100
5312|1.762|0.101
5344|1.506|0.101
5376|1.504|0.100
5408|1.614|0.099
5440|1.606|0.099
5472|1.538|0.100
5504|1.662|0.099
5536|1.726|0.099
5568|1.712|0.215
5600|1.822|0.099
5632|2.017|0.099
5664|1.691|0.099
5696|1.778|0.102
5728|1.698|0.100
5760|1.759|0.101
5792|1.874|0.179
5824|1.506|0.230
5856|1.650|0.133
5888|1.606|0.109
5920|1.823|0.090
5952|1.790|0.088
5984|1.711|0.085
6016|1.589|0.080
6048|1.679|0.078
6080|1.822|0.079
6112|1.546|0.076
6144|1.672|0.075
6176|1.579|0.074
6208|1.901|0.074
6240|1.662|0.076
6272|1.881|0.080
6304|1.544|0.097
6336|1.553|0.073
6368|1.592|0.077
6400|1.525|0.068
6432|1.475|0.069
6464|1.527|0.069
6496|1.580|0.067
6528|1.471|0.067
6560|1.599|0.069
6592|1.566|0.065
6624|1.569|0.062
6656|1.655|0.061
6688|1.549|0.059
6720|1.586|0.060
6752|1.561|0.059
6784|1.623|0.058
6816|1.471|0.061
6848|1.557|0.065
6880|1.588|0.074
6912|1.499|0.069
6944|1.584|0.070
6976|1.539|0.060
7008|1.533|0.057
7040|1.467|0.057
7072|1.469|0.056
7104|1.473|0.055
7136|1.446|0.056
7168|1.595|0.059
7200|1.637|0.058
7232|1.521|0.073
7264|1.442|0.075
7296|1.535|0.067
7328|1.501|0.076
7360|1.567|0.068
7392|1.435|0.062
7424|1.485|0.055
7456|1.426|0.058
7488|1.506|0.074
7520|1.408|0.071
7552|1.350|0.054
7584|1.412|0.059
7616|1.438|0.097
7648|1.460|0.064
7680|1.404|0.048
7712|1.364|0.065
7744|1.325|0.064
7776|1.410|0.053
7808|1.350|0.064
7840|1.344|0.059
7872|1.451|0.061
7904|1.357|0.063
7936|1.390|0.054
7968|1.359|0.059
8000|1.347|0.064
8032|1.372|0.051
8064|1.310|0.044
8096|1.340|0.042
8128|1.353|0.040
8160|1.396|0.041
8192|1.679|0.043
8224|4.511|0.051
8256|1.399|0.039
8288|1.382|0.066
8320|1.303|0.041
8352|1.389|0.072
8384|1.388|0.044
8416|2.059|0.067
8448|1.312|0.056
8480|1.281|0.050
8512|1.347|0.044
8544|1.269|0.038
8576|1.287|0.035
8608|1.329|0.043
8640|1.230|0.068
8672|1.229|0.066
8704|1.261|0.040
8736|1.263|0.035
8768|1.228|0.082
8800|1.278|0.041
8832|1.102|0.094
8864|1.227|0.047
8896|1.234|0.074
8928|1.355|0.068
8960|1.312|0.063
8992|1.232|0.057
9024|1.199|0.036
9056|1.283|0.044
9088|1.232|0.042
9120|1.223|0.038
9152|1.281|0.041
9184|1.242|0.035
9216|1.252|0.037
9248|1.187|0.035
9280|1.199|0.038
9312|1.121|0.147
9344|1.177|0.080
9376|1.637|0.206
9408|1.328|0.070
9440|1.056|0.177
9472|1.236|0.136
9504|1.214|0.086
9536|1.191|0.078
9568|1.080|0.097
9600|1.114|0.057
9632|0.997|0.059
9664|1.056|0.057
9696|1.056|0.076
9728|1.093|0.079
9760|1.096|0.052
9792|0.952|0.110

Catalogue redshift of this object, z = 0.251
